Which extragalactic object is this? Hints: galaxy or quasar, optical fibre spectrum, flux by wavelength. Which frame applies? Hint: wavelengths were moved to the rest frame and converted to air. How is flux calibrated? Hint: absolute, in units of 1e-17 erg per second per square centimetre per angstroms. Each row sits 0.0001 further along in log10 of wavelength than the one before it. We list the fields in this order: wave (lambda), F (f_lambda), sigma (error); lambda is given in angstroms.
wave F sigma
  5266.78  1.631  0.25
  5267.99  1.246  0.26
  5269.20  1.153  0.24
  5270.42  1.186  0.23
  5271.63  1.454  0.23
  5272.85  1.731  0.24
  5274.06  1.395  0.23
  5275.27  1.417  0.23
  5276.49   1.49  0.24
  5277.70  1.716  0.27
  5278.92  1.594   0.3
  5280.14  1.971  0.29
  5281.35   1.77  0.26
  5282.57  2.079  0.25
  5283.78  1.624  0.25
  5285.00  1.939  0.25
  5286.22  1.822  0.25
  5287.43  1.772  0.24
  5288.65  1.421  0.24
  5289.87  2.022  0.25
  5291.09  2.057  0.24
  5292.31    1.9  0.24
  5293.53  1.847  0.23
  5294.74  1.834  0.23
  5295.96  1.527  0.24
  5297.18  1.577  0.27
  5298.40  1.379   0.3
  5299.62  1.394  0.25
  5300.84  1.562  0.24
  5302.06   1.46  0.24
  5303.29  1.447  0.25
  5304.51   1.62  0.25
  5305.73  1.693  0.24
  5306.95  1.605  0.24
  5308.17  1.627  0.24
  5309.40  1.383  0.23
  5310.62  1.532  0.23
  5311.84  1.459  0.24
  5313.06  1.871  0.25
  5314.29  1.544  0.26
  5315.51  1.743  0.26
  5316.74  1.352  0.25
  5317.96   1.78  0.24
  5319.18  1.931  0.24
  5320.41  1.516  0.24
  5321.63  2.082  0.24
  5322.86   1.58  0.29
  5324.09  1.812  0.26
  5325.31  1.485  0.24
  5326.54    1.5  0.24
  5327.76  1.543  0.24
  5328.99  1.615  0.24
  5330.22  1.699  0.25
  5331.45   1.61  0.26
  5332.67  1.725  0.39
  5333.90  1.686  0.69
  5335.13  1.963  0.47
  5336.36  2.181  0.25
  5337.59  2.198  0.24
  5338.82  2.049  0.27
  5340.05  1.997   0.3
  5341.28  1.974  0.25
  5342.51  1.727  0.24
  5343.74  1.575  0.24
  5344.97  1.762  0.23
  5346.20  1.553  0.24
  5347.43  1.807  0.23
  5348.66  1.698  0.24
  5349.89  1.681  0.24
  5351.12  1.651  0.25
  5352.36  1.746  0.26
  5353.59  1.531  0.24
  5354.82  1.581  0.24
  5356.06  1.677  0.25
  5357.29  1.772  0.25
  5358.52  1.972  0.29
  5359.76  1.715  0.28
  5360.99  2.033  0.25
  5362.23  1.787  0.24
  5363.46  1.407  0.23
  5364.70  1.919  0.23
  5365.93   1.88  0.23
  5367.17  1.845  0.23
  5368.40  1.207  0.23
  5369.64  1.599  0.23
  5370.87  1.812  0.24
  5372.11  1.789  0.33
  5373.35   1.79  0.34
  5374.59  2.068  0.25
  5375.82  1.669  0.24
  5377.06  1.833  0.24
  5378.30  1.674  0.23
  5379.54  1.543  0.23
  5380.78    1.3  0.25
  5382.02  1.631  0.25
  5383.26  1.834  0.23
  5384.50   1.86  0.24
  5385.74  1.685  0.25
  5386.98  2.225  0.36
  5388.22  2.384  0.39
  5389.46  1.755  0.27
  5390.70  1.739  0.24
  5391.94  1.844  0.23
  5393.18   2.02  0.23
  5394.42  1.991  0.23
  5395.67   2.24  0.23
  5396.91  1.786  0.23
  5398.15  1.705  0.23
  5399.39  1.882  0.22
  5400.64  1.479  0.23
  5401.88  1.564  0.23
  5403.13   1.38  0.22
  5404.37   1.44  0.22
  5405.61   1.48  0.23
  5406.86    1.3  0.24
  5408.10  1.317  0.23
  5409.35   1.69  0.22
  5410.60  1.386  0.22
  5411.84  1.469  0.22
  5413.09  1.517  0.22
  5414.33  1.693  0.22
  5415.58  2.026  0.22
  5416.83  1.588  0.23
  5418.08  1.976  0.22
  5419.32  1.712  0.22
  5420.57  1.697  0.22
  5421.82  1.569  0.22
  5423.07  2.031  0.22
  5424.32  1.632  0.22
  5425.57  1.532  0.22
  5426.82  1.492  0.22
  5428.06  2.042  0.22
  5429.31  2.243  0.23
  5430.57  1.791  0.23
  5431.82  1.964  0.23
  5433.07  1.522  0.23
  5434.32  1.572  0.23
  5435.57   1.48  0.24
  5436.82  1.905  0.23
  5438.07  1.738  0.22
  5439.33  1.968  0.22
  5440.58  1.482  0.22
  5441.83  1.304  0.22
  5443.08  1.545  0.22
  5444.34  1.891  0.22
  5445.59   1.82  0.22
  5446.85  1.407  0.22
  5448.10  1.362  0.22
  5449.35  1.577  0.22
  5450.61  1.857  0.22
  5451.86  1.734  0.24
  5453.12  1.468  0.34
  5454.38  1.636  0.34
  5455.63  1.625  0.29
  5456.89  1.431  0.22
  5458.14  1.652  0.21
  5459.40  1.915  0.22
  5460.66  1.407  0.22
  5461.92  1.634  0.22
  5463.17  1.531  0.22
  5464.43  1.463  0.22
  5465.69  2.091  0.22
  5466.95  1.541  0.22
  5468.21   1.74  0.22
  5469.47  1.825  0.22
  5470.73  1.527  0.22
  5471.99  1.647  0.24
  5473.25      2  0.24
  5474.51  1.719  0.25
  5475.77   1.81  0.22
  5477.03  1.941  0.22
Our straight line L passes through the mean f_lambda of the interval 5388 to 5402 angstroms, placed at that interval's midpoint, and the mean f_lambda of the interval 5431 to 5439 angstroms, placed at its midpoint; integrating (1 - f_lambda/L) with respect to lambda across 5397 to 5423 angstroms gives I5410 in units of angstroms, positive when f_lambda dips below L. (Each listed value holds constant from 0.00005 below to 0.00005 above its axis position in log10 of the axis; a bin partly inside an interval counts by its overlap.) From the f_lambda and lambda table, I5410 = 2.8 angstroms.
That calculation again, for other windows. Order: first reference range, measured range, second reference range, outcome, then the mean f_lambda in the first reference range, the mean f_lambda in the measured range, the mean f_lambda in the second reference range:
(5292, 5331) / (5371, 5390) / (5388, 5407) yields -0.9 angstroms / 1.62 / 1.8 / 1.75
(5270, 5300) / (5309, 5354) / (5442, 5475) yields -1.2 angstroms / 1.68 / 1.72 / 1.65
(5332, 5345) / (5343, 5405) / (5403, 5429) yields 0.9 angstroms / 1.9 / 1.75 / 1.63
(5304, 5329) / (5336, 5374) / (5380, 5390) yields -0.6 angstroms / 1.63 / 1.77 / 1.83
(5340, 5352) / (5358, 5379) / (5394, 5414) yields -1.0 angstroms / 1.73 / 1.76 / 1.6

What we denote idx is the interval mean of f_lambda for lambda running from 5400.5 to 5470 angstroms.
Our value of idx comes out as 1.65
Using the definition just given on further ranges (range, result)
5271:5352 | 1.7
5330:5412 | 1.74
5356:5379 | 1.76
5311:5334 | 1.66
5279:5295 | 1.84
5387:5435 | 1.73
